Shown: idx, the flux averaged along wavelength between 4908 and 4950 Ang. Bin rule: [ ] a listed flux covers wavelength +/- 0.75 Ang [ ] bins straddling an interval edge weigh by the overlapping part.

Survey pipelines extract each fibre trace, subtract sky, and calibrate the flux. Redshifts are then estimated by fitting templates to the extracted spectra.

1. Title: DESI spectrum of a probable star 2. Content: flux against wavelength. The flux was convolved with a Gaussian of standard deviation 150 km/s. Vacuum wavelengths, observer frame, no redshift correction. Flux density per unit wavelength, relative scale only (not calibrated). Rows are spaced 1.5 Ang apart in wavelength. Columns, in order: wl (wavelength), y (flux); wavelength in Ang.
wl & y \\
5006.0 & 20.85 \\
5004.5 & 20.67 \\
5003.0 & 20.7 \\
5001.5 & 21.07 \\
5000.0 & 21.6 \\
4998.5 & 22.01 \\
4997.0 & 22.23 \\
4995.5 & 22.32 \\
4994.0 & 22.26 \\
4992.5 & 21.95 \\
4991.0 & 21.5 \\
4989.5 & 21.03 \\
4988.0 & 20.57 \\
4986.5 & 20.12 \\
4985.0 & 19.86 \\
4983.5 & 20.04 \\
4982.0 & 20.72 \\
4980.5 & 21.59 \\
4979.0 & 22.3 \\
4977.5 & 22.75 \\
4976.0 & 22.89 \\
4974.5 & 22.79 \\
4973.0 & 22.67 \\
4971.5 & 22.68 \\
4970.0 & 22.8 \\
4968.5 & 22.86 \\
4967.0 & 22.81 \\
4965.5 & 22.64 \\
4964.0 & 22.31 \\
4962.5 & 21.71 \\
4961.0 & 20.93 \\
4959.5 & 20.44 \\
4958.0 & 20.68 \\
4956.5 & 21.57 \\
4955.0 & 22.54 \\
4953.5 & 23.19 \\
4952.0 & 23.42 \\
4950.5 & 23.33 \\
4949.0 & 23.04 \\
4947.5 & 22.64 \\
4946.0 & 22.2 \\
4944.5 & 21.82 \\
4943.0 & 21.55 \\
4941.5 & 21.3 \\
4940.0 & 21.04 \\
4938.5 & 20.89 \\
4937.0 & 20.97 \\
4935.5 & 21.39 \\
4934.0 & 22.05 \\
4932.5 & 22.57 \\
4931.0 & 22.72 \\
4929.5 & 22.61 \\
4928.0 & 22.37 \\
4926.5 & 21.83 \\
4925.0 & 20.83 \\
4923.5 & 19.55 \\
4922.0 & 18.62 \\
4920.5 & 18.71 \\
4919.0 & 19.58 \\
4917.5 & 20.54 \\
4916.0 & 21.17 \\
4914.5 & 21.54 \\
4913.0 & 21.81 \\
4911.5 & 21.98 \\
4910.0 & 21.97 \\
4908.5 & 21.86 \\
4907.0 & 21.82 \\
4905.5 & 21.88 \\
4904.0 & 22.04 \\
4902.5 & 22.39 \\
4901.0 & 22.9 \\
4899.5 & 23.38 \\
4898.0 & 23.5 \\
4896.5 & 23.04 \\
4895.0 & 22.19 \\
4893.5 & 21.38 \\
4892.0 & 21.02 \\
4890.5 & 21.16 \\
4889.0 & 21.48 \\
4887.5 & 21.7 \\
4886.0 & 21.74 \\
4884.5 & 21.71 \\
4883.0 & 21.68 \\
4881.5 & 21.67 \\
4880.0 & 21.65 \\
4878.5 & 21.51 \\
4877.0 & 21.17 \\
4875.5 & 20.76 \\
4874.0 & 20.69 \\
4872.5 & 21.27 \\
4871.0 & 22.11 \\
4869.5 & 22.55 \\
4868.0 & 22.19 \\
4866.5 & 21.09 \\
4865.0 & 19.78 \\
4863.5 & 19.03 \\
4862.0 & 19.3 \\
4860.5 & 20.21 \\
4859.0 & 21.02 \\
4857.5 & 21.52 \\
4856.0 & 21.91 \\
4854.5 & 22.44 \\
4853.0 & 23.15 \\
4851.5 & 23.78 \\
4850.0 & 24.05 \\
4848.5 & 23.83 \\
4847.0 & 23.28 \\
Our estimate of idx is 21.4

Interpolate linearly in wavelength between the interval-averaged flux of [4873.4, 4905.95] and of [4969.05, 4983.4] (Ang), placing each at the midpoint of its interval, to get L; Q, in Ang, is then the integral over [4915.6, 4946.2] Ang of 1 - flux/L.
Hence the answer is 1.3 Ang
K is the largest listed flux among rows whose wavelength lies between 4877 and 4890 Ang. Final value 21.74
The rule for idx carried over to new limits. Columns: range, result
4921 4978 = 22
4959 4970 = 22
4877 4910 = 22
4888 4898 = 21.8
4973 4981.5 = 22.4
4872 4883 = 21.3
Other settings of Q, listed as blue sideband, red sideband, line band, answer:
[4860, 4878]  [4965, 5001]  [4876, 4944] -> -1.10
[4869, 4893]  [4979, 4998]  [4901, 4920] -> -0.13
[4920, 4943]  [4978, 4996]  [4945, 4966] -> -0.97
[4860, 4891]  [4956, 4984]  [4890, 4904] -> -0.64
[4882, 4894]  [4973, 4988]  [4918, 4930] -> 0.57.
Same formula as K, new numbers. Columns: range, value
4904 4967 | 23.42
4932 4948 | 22.64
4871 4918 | 23.5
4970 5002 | 22.89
